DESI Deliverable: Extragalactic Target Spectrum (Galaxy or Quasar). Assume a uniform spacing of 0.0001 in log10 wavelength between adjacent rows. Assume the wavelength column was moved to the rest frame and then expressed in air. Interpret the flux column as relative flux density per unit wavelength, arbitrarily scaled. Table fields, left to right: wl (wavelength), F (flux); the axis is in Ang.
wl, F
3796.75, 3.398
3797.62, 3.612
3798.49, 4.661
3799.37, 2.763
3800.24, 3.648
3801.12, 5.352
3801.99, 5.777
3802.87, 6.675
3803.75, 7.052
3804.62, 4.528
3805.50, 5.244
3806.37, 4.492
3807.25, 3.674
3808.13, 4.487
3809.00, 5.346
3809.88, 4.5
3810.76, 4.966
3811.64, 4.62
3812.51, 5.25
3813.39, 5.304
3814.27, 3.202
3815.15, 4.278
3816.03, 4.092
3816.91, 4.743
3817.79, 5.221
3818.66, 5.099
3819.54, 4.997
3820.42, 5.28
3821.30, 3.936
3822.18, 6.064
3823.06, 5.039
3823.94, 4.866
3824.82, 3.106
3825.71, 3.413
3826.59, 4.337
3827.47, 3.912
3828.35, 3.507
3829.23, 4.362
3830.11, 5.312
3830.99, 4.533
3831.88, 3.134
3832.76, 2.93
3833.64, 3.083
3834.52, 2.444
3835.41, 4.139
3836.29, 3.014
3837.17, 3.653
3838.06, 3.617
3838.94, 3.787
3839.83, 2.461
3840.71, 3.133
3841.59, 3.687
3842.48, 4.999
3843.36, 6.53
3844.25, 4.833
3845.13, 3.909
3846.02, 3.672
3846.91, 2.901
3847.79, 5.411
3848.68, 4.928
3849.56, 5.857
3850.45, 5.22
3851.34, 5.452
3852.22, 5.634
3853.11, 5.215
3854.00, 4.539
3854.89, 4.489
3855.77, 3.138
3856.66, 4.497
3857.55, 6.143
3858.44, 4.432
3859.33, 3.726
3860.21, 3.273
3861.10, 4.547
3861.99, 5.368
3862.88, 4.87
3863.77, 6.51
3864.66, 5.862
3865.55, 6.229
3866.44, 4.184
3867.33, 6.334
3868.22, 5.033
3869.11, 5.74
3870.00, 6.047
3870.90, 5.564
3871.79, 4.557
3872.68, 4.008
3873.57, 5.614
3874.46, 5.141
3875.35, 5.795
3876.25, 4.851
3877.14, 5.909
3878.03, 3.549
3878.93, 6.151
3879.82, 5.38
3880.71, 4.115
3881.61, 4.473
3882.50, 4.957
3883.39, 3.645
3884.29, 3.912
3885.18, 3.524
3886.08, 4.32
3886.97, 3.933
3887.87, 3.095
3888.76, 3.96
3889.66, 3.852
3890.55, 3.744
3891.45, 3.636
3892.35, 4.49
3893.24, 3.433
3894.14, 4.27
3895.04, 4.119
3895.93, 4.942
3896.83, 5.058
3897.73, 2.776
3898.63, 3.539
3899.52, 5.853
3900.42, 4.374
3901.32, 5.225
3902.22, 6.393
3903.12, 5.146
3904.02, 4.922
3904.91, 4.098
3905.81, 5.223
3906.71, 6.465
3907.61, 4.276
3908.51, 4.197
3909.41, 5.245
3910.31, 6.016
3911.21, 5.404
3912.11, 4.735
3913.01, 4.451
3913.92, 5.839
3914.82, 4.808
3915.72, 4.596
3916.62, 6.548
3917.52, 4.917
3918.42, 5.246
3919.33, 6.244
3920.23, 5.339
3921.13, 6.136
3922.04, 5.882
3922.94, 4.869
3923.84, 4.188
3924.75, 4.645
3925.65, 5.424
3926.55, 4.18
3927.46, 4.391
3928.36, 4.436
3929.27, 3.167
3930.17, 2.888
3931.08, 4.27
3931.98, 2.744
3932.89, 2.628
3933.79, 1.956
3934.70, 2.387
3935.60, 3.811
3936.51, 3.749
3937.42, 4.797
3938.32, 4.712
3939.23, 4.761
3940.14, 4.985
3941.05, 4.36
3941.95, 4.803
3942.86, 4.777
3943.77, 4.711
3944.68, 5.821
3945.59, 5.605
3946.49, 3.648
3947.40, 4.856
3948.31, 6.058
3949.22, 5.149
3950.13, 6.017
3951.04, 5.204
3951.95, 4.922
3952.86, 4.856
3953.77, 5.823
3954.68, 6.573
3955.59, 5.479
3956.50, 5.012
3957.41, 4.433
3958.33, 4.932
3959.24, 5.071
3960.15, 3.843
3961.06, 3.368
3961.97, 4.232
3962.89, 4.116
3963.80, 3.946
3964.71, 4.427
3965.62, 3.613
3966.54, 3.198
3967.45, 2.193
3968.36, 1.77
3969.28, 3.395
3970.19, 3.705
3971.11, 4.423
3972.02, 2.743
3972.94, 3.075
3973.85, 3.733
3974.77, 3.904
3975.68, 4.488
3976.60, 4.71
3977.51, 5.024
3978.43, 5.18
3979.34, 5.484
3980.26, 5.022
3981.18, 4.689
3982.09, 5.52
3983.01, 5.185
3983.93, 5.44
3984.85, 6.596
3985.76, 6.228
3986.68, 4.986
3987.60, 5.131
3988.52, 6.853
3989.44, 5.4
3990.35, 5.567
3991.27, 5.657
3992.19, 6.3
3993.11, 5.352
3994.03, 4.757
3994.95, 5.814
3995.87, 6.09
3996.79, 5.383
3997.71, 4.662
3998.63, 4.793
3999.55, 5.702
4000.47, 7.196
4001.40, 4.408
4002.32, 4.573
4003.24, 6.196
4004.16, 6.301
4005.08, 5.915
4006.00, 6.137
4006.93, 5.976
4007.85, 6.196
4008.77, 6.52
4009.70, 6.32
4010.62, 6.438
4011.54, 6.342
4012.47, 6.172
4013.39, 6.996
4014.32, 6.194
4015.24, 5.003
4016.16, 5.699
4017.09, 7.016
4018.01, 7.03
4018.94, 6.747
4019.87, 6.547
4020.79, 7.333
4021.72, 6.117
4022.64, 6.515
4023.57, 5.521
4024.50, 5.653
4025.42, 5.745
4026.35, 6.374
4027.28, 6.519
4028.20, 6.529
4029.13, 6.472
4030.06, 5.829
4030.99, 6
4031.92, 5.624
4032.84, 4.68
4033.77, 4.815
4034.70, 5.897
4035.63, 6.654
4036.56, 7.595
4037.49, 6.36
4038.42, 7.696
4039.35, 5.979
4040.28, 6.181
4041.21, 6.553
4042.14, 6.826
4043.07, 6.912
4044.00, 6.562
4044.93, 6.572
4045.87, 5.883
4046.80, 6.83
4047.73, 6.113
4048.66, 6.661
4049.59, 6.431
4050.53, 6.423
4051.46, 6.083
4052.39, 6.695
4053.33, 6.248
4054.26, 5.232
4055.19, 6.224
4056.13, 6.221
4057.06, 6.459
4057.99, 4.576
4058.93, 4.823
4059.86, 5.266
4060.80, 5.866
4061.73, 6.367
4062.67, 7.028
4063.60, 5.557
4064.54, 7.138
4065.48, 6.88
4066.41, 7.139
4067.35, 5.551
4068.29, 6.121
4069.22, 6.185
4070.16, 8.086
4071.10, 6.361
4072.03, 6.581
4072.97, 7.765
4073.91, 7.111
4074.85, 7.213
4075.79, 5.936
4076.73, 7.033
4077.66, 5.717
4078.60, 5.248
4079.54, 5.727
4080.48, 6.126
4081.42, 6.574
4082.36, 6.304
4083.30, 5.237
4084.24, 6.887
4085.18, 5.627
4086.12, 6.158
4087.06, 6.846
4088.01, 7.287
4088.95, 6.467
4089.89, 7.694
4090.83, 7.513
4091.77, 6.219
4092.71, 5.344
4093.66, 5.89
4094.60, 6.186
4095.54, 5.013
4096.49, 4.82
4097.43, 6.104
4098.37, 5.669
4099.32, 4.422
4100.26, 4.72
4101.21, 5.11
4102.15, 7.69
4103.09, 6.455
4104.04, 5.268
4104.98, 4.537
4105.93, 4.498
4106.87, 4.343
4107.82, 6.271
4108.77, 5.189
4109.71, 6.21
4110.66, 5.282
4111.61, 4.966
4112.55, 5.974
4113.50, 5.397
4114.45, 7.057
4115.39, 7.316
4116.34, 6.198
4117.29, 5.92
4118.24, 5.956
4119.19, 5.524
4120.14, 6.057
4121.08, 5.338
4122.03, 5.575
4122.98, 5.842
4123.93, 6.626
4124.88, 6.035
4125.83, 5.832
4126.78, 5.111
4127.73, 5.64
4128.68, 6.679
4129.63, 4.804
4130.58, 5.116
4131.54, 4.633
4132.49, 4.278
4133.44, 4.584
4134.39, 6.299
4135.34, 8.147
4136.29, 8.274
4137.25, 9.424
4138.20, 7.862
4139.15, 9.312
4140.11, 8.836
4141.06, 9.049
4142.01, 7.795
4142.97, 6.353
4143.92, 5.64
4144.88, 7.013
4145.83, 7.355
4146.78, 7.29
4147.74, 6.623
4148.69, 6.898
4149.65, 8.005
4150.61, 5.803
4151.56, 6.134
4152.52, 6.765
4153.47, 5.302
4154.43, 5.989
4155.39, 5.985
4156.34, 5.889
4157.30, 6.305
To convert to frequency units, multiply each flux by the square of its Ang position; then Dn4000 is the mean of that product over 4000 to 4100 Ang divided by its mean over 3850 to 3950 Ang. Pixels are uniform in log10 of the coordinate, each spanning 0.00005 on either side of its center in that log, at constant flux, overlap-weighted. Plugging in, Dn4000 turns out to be 1.42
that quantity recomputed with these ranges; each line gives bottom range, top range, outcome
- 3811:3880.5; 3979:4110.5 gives 1.45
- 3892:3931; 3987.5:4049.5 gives 1.33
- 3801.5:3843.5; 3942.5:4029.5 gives 1.31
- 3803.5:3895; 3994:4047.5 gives 1.48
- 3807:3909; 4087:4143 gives 1.54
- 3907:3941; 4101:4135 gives 1.37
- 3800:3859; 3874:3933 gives 1.07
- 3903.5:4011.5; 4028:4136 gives 1.32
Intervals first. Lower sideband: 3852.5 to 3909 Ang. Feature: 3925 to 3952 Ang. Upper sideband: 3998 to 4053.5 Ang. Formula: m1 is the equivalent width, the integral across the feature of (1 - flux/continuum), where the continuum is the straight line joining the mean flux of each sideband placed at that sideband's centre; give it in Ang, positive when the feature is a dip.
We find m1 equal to 4.8 Ang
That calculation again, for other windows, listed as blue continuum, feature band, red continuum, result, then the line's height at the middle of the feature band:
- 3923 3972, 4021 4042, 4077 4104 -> -3.4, 5.32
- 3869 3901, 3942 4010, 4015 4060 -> 6.5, 5.52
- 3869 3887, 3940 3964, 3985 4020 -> 2.4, 5.47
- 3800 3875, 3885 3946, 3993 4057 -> 8.2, 5.26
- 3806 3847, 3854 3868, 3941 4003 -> -1.7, 4.37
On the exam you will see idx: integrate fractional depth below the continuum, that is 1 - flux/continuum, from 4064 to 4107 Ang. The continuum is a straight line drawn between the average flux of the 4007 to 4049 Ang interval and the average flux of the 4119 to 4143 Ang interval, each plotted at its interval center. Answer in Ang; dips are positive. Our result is 1.8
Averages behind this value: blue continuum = 6.31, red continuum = 6.52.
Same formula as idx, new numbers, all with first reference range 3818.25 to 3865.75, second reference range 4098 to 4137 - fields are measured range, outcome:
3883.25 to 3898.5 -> 2.40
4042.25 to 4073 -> -4.81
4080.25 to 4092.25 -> -2.02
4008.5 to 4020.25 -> -2.53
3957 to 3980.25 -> 4.85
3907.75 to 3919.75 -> -1.15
